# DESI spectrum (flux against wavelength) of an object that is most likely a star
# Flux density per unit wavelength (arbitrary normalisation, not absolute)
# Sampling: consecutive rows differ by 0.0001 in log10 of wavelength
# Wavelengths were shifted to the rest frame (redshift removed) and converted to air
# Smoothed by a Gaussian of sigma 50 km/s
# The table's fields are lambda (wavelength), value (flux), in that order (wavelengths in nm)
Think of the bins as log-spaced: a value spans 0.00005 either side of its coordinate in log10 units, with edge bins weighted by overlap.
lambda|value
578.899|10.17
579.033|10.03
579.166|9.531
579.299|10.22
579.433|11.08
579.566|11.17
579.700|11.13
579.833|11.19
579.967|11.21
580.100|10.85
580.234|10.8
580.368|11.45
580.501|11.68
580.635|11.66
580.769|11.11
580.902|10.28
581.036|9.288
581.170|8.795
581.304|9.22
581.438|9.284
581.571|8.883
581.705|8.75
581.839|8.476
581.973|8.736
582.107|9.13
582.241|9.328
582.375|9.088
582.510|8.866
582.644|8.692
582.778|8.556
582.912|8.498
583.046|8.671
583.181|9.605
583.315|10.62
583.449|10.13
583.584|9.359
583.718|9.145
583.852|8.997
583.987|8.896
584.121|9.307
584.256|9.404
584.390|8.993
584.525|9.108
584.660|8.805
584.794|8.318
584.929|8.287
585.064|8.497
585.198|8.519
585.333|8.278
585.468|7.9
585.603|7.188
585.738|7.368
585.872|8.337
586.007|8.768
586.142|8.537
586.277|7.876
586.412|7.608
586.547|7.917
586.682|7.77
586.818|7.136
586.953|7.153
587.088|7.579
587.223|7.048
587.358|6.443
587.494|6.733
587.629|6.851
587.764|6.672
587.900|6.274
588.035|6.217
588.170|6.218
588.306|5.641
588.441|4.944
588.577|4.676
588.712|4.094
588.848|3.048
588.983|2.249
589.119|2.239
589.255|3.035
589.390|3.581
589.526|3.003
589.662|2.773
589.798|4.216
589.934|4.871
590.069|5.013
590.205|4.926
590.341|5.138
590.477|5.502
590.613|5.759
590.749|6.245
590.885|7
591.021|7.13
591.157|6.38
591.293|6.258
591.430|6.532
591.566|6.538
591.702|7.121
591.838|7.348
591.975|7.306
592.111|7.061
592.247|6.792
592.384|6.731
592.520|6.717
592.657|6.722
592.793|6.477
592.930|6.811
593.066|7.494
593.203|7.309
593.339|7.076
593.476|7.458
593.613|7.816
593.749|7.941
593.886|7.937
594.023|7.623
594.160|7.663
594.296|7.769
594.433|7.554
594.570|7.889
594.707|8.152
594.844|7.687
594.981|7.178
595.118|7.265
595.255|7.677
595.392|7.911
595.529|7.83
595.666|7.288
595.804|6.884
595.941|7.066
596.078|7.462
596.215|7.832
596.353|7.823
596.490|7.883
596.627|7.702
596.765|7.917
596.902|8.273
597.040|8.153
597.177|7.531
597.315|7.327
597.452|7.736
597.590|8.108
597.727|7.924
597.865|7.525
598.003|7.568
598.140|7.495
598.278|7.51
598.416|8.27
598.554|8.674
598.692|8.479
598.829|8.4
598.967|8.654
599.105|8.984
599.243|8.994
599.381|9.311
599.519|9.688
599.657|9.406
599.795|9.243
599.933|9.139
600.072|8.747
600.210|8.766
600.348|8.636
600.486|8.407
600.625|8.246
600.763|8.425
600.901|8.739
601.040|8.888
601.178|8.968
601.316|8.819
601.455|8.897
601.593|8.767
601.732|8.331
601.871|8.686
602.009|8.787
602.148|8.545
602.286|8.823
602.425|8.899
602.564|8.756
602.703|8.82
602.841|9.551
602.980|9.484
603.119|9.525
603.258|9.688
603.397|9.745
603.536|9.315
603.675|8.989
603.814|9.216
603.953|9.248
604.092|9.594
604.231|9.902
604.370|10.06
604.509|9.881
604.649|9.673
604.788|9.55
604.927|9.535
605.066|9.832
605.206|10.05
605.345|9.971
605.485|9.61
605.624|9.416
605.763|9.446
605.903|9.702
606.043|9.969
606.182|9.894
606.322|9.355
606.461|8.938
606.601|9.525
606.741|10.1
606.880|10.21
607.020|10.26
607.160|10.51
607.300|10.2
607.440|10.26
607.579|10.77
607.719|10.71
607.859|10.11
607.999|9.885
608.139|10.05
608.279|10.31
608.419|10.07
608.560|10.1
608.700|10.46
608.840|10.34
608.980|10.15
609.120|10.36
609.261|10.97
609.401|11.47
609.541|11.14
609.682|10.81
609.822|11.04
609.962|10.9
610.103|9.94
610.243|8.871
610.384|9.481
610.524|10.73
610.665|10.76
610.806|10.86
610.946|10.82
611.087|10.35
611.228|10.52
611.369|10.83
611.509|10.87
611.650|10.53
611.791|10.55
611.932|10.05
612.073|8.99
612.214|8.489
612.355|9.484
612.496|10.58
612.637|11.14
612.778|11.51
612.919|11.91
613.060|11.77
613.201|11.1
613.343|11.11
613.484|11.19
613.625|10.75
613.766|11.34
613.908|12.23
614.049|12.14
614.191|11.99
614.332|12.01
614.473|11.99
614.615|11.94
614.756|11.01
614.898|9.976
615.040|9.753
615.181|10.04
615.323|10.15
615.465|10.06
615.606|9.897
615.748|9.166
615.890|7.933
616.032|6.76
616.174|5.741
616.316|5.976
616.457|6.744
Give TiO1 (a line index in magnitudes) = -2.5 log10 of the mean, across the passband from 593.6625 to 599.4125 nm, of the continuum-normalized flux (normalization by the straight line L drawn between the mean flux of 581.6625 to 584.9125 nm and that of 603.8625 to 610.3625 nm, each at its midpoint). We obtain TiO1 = 0.218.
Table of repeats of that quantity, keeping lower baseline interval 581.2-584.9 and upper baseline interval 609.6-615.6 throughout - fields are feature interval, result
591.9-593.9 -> 0.32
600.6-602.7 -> 0.16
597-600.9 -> 0.18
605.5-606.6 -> 0.09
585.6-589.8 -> 0.49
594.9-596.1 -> 0.30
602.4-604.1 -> 0.10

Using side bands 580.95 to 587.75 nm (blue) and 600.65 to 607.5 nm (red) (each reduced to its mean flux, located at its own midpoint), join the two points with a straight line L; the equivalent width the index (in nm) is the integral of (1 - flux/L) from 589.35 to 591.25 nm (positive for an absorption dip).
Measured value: 0.78 nm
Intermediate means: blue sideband 8.48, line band 5.15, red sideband 9.41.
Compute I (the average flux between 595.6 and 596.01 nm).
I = 7.07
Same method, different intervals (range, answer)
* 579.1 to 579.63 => 10.5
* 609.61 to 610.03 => 10.9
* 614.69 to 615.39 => 10.2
